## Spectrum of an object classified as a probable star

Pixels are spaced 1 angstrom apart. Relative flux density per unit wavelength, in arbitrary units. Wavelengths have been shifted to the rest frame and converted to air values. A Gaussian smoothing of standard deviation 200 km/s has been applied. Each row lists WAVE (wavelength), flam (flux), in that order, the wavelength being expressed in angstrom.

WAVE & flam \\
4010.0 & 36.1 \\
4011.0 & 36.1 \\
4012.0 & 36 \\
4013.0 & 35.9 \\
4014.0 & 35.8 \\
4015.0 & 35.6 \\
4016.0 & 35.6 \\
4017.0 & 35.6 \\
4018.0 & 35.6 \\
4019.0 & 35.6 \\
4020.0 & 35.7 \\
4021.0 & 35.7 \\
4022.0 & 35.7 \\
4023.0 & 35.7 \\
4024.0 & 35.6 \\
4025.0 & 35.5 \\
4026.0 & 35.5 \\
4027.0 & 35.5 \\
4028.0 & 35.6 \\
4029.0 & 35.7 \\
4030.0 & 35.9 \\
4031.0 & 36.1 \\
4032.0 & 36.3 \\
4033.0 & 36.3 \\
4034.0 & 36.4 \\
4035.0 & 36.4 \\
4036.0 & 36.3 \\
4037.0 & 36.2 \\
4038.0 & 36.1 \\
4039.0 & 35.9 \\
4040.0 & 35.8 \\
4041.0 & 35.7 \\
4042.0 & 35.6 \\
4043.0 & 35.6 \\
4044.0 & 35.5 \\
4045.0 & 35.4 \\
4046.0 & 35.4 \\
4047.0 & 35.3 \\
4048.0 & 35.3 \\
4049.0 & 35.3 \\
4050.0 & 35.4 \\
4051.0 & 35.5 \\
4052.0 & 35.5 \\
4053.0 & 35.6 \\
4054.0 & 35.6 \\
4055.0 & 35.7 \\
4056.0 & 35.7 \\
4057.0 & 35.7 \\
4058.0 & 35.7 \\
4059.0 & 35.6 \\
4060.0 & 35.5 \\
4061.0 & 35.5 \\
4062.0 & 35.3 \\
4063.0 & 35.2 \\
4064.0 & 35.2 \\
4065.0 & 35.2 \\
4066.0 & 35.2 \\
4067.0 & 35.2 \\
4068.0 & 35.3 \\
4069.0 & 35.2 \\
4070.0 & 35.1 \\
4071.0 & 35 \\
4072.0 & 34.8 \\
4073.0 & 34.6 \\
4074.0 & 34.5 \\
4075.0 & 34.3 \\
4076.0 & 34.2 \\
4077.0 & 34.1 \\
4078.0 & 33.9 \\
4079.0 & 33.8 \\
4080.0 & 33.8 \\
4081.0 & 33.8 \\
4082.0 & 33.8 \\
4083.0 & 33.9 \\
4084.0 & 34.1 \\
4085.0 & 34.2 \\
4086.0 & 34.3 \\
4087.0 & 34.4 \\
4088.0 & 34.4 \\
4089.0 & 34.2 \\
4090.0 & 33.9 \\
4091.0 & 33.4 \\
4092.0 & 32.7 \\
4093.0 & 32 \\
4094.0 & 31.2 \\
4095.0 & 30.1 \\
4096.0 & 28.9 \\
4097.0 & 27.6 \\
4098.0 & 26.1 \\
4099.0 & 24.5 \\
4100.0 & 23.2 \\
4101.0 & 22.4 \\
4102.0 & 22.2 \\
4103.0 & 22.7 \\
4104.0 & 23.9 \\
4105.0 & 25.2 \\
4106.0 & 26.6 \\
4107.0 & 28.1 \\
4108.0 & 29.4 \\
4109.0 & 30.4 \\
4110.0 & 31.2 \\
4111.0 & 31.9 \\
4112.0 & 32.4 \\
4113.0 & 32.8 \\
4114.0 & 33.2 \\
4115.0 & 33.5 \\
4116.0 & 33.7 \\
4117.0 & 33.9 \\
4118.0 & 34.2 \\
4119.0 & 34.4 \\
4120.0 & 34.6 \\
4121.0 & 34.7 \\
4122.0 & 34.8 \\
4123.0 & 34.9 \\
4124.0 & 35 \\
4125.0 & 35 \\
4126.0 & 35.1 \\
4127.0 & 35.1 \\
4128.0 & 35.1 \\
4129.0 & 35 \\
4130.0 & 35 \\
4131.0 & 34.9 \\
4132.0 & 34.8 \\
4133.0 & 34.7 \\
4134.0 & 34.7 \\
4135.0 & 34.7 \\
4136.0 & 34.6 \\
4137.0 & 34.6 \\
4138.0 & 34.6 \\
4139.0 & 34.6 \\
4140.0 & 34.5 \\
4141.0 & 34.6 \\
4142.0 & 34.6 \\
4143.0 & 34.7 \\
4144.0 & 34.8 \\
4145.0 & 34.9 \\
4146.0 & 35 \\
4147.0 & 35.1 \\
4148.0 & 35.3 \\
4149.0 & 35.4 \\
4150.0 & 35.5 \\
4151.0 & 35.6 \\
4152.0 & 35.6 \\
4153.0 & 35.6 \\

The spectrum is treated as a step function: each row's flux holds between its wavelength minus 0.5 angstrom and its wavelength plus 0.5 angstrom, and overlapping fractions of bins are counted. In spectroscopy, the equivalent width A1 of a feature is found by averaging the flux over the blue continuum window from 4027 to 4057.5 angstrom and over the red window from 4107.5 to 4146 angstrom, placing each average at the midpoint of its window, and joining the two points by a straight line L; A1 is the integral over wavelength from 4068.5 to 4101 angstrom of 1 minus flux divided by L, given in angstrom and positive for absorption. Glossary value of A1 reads 2.3 angstrom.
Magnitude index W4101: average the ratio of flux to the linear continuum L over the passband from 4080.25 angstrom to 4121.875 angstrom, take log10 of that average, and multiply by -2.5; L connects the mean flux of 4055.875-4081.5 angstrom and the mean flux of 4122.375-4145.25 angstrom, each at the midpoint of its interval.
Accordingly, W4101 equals 0.13 mag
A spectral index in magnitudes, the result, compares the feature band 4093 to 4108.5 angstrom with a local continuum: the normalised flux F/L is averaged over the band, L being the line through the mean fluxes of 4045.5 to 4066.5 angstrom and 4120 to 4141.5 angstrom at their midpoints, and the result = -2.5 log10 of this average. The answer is 0.31 mag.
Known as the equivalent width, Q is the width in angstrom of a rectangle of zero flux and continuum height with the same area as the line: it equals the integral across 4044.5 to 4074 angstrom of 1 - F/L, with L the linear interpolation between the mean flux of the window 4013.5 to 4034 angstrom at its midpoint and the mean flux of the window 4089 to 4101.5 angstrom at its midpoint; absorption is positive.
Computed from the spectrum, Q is -2.7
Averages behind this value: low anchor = 35.7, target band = 35.3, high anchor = 29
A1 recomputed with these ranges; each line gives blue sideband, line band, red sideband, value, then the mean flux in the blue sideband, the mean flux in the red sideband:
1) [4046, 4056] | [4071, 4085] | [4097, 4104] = -2.43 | 35.5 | 23.8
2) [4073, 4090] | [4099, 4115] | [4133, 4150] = 3.08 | 34.1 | 34.8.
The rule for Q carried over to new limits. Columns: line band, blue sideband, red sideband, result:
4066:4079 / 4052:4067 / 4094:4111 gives -0.7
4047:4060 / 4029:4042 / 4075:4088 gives -0.1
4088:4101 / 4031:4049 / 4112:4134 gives 1.9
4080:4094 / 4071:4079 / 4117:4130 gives 0.3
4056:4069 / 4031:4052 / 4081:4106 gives -0.8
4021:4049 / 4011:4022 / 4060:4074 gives -0.2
